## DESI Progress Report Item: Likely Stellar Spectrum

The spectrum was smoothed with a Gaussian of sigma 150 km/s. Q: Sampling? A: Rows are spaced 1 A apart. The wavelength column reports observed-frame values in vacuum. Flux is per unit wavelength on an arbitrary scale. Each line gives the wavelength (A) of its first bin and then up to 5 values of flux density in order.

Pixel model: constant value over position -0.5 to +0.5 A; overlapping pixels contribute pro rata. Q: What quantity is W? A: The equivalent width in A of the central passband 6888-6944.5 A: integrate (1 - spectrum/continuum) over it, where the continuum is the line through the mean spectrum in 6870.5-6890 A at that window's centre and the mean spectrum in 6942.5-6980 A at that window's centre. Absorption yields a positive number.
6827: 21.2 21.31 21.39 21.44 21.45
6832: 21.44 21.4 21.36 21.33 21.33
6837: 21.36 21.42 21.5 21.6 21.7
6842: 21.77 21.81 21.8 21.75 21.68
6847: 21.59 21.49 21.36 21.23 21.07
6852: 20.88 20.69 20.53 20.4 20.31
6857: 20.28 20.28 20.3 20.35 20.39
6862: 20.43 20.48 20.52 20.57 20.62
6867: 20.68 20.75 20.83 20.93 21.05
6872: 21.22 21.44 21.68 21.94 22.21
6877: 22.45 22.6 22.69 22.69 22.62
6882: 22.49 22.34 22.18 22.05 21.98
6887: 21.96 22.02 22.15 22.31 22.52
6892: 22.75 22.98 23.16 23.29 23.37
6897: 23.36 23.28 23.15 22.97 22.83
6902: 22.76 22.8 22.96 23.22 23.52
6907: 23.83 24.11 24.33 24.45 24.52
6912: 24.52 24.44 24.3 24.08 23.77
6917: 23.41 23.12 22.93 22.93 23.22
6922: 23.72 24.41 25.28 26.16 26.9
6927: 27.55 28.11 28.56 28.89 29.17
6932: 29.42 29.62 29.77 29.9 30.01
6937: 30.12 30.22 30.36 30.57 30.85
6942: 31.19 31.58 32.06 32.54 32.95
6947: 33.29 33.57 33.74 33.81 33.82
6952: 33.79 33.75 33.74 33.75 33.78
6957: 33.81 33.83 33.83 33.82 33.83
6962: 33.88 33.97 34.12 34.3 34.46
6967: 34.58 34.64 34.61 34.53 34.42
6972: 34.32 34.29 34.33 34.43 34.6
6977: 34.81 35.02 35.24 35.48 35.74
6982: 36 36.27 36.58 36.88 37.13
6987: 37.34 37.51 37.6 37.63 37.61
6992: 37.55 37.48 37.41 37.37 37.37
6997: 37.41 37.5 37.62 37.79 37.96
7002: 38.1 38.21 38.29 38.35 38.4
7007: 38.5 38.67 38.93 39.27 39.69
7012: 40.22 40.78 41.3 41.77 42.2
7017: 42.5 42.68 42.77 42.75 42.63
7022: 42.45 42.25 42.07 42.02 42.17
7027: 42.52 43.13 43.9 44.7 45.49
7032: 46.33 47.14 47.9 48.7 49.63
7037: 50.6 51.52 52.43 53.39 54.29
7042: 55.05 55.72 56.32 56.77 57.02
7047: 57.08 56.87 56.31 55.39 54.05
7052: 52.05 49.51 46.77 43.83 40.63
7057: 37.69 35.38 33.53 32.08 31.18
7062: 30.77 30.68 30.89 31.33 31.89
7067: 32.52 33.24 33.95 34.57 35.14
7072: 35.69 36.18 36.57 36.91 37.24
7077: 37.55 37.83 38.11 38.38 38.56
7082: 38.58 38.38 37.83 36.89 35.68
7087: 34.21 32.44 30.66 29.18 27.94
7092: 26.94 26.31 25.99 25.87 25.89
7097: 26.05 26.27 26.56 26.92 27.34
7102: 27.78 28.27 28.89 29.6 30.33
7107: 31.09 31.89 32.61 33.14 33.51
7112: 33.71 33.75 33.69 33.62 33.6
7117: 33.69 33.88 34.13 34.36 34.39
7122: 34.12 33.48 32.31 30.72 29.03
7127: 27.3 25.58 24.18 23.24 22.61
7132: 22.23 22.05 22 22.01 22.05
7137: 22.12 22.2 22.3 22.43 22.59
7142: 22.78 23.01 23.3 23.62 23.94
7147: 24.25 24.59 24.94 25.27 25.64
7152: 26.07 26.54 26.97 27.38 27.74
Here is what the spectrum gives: 3.7 A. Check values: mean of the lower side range 22.1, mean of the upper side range 34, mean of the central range 25.6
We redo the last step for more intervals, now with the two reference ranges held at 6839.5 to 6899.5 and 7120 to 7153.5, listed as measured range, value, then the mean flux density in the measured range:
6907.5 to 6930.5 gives -2.7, 24.9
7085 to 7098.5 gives -2.3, 29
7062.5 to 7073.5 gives -4.0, 33.3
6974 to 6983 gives -4.7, 35.2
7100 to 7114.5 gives -3.5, 31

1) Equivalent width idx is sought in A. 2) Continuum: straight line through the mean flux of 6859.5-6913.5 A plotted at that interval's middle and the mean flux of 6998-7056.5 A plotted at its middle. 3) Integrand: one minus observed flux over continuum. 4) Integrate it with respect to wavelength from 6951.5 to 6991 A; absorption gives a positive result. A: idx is 1.4 A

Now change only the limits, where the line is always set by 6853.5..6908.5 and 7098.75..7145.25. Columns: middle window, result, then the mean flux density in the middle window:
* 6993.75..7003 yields -4.7 A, 37.7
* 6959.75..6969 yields -3.9 A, 34.2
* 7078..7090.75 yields -4.0 A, 35.7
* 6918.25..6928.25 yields -0.8 A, 25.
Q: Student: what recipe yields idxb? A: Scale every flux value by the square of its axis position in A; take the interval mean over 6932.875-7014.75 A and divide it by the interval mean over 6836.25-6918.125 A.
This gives 1.6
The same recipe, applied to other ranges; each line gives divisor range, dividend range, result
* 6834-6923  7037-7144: 1.66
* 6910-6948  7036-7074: 1.64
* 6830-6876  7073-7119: 1.64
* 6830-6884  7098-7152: 1.41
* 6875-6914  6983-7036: 1.82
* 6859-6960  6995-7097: 1.64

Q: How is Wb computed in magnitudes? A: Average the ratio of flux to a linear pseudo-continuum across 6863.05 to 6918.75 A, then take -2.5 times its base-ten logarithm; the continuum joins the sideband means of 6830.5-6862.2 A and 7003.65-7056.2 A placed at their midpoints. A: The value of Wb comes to 0.20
